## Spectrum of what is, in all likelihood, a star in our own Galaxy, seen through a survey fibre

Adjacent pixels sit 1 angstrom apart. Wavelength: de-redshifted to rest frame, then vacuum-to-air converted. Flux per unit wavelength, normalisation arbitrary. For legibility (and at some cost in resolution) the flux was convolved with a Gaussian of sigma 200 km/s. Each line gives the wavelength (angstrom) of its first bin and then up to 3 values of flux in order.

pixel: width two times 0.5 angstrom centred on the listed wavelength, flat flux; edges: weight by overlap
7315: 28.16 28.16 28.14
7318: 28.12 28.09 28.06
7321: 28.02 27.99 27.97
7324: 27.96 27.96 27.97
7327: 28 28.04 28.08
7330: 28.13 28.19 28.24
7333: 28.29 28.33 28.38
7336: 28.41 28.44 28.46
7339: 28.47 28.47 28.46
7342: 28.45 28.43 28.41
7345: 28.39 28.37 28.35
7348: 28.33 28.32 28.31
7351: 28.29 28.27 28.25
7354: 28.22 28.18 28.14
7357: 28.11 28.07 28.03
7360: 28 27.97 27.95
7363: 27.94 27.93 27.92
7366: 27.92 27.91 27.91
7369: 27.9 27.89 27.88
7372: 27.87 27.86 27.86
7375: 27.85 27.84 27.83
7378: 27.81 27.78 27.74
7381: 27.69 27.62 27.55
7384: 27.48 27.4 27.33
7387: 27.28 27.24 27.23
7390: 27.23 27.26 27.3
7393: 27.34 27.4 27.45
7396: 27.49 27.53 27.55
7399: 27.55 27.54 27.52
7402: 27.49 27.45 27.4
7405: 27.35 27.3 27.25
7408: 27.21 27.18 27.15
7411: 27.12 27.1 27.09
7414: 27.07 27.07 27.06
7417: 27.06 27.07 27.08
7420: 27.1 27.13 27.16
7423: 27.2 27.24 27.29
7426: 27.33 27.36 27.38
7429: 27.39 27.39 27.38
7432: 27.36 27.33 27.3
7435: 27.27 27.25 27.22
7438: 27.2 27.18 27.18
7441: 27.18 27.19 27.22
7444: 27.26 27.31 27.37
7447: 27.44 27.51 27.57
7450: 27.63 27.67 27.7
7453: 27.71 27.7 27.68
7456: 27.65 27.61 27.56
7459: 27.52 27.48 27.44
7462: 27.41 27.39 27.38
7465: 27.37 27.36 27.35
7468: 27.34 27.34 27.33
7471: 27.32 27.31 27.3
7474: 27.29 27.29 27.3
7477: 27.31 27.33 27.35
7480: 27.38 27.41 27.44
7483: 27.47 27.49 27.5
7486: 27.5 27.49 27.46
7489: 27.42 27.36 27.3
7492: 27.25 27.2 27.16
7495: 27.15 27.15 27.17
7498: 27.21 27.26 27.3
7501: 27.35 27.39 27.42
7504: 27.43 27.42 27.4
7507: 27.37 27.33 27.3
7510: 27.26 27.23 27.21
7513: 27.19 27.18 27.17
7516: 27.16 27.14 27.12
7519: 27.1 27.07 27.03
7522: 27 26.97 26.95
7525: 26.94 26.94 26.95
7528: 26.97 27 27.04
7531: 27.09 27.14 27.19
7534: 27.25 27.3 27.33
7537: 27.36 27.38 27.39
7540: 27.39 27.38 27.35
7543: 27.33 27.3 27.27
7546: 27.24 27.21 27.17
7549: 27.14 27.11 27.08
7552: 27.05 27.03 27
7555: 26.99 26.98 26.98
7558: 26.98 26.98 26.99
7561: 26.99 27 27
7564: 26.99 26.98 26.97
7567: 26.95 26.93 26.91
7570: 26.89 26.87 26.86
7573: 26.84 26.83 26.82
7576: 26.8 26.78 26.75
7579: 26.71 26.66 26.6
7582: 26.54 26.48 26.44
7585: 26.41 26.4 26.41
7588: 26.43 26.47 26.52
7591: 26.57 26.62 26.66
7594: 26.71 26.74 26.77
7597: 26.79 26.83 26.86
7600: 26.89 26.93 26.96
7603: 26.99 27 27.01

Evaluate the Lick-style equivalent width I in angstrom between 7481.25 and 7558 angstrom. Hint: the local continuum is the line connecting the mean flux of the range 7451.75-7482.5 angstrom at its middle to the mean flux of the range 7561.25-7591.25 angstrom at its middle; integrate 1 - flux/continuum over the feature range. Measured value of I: -0.36 angstrom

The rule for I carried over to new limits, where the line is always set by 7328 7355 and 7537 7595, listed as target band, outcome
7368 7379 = 0.1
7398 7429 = 0.7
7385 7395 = 0.3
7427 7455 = 0.3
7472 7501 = 0.1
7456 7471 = 0.1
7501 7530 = 0.1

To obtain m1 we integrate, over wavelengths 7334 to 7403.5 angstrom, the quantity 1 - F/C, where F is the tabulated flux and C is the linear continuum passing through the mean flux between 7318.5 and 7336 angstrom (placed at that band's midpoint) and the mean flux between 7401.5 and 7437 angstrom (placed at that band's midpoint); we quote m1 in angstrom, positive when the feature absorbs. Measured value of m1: -0.44 angstrom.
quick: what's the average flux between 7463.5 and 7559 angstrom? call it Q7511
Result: 27.2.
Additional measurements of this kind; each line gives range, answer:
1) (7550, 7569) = 27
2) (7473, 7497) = 27.3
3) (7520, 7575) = 27.1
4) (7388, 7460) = 27.3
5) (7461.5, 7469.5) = 27.4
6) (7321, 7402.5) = 27.9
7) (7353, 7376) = 28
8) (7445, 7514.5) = 27.4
